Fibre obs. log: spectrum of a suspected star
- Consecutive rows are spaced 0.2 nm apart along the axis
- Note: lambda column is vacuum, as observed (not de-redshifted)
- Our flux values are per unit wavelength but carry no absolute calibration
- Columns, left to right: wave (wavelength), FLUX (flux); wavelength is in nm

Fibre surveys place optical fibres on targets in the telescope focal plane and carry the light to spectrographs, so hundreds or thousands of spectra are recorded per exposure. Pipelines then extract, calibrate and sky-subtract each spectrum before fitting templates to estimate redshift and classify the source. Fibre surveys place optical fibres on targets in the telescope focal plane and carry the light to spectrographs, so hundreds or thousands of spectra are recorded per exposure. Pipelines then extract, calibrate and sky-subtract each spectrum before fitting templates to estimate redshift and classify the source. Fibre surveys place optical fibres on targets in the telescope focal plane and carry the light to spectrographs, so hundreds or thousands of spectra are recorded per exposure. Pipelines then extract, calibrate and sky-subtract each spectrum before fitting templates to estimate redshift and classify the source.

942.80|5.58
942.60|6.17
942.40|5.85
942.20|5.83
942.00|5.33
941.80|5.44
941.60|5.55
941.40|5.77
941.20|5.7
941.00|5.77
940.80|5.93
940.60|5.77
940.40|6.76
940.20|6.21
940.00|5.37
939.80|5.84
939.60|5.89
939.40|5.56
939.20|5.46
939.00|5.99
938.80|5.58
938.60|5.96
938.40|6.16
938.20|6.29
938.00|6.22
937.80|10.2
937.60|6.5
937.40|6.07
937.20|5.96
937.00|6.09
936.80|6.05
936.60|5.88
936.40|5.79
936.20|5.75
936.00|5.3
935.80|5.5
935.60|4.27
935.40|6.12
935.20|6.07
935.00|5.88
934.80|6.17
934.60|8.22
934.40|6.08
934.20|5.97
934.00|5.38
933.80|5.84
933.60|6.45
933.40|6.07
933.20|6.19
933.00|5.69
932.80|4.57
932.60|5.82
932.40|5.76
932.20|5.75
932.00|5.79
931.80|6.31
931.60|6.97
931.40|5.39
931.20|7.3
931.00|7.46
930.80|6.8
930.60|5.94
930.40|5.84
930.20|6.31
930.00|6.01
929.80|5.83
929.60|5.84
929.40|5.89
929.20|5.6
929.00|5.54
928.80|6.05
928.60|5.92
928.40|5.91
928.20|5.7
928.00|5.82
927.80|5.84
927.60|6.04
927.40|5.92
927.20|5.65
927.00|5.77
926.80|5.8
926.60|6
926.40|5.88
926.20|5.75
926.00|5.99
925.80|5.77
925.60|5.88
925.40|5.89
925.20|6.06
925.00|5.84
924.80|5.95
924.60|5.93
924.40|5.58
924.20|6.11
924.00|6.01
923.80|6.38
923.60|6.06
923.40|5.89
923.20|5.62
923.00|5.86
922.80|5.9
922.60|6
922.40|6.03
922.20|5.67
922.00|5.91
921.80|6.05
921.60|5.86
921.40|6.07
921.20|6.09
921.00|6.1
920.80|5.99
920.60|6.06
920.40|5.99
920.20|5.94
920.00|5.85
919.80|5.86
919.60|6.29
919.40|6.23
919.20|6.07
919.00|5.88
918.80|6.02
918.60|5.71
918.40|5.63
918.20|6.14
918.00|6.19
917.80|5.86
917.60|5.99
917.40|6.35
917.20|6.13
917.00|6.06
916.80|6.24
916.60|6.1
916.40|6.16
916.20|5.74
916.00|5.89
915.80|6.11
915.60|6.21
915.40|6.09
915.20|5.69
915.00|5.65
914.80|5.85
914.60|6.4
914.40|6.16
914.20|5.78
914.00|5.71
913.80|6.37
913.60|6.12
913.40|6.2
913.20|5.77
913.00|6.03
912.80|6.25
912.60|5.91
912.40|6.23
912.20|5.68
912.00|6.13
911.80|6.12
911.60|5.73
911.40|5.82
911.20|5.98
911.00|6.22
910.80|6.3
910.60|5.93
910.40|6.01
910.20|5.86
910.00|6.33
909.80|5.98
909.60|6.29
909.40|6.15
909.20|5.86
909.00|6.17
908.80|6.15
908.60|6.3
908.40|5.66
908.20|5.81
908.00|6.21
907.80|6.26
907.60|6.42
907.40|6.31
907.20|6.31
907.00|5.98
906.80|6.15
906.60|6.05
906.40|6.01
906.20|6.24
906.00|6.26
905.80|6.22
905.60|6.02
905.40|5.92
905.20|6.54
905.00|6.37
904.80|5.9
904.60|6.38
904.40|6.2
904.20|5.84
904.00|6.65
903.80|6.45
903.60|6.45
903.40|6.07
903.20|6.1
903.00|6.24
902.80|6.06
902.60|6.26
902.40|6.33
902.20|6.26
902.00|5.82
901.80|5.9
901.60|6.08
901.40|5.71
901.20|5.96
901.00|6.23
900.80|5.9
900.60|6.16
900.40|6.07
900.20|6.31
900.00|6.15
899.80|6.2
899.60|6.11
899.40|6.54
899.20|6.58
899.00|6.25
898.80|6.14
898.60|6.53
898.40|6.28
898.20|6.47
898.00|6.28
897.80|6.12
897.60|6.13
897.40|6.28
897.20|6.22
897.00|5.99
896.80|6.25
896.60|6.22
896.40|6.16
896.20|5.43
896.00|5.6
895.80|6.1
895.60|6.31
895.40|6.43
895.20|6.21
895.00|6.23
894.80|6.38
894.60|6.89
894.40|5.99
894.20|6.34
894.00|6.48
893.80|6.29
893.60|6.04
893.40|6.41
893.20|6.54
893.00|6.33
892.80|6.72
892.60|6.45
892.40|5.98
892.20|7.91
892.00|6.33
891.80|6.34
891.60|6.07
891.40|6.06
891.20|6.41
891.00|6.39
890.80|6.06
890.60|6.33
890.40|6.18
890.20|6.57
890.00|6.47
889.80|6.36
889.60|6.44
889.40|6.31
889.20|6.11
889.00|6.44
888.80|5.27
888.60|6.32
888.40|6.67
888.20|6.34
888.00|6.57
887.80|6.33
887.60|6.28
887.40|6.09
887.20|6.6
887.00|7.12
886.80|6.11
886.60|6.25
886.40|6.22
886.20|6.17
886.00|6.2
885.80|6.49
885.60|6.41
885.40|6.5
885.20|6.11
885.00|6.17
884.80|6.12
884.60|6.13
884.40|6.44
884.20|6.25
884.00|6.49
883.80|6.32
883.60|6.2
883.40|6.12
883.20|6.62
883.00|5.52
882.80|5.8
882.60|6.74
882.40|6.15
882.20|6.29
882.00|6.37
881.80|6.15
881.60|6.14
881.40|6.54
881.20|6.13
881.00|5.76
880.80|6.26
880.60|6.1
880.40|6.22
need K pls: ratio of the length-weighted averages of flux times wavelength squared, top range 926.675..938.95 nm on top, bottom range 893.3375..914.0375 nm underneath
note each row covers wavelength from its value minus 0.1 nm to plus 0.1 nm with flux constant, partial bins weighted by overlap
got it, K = 1.05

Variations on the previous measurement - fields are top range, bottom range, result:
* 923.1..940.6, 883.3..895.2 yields 1.04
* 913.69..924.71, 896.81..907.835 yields 1.00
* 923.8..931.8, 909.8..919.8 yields 1.03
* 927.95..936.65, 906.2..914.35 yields 1.03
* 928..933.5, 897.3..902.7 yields 1.04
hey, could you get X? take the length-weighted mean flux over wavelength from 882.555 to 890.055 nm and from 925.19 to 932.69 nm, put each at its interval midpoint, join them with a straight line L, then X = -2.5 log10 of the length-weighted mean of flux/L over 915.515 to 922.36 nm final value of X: 0.01 mag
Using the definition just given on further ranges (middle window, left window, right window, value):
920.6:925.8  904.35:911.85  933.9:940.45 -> 0.03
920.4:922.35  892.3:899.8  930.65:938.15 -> 0.04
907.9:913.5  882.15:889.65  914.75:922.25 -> 0.00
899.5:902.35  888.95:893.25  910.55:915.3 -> 0.03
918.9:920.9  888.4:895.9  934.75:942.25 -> 0.02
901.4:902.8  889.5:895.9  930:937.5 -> 0.04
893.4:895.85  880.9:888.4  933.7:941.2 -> -0.01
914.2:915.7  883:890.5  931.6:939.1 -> 0.03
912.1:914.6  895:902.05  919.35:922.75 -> 0.00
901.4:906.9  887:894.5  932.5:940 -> 0.02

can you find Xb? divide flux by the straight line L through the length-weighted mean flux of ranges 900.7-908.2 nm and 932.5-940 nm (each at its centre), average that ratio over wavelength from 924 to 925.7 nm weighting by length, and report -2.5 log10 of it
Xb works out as 0.03 mag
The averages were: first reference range 6.16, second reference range 6.01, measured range 5.91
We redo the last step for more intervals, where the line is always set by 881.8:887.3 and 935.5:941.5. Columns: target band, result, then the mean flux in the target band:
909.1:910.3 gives 0.012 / 6.08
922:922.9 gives 0.032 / 5.9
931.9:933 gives 0.088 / 5.55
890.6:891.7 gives 0.008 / 6.21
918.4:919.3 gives 0.038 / 5.89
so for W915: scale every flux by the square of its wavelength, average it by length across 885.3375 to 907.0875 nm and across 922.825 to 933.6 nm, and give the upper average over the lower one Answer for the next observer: 1.0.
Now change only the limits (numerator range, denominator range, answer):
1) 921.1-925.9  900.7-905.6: 1.01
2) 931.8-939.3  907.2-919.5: 1.05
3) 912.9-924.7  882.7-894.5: 1.01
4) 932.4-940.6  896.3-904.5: 1.05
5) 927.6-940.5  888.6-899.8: 1.05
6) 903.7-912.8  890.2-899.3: 1.00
